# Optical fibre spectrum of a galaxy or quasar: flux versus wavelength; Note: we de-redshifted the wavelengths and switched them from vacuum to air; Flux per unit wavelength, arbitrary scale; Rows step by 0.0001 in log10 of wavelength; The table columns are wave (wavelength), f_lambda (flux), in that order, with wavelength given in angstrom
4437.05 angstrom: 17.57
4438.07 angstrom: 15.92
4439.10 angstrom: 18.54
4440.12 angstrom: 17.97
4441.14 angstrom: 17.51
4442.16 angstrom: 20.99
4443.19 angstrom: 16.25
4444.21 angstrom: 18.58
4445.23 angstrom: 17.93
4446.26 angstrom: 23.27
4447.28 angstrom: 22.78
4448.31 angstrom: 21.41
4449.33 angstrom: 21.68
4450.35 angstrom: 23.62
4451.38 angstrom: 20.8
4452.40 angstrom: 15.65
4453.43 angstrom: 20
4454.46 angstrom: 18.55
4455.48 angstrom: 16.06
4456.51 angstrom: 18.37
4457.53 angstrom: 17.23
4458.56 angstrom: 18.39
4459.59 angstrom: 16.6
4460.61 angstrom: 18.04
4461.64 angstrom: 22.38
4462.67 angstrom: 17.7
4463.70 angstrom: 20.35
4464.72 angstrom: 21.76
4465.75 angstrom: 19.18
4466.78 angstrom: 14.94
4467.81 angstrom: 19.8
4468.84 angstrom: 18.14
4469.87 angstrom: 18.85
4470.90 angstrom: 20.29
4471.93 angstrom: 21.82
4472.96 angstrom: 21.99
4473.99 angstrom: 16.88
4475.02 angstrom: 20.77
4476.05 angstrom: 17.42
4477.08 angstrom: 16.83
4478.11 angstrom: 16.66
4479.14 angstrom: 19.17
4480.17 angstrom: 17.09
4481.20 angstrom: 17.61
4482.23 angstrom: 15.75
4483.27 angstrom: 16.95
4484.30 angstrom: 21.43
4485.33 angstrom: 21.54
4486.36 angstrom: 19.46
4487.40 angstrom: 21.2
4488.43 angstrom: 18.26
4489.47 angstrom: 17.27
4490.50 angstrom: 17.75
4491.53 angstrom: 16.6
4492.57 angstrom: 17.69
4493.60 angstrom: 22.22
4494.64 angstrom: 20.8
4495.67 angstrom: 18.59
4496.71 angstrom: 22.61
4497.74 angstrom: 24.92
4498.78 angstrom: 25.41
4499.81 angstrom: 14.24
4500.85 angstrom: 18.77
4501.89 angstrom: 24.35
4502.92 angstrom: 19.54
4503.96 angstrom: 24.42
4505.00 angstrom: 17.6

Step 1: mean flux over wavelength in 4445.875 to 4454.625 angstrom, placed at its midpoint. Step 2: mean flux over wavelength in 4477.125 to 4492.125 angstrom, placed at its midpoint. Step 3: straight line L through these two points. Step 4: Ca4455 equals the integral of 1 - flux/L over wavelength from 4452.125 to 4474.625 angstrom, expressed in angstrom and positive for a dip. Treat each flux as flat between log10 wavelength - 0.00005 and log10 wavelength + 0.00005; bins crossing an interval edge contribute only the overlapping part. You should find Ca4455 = 1.2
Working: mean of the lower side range 20.9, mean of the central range 18.8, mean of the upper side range 18.3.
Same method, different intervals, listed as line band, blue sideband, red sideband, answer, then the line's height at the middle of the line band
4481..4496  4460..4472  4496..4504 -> 1.4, 20.8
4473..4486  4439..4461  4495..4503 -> 1.3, 20.3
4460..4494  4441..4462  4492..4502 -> 2.1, 20.2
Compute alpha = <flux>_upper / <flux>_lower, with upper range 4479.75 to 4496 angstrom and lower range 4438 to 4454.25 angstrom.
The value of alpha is 1.0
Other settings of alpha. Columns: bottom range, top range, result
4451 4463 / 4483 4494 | 1.05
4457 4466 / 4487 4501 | 1.04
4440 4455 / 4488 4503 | 1.01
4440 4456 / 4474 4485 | 0.92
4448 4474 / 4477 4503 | 1.01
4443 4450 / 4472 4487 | 0.91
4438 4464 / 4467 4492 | 0.98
